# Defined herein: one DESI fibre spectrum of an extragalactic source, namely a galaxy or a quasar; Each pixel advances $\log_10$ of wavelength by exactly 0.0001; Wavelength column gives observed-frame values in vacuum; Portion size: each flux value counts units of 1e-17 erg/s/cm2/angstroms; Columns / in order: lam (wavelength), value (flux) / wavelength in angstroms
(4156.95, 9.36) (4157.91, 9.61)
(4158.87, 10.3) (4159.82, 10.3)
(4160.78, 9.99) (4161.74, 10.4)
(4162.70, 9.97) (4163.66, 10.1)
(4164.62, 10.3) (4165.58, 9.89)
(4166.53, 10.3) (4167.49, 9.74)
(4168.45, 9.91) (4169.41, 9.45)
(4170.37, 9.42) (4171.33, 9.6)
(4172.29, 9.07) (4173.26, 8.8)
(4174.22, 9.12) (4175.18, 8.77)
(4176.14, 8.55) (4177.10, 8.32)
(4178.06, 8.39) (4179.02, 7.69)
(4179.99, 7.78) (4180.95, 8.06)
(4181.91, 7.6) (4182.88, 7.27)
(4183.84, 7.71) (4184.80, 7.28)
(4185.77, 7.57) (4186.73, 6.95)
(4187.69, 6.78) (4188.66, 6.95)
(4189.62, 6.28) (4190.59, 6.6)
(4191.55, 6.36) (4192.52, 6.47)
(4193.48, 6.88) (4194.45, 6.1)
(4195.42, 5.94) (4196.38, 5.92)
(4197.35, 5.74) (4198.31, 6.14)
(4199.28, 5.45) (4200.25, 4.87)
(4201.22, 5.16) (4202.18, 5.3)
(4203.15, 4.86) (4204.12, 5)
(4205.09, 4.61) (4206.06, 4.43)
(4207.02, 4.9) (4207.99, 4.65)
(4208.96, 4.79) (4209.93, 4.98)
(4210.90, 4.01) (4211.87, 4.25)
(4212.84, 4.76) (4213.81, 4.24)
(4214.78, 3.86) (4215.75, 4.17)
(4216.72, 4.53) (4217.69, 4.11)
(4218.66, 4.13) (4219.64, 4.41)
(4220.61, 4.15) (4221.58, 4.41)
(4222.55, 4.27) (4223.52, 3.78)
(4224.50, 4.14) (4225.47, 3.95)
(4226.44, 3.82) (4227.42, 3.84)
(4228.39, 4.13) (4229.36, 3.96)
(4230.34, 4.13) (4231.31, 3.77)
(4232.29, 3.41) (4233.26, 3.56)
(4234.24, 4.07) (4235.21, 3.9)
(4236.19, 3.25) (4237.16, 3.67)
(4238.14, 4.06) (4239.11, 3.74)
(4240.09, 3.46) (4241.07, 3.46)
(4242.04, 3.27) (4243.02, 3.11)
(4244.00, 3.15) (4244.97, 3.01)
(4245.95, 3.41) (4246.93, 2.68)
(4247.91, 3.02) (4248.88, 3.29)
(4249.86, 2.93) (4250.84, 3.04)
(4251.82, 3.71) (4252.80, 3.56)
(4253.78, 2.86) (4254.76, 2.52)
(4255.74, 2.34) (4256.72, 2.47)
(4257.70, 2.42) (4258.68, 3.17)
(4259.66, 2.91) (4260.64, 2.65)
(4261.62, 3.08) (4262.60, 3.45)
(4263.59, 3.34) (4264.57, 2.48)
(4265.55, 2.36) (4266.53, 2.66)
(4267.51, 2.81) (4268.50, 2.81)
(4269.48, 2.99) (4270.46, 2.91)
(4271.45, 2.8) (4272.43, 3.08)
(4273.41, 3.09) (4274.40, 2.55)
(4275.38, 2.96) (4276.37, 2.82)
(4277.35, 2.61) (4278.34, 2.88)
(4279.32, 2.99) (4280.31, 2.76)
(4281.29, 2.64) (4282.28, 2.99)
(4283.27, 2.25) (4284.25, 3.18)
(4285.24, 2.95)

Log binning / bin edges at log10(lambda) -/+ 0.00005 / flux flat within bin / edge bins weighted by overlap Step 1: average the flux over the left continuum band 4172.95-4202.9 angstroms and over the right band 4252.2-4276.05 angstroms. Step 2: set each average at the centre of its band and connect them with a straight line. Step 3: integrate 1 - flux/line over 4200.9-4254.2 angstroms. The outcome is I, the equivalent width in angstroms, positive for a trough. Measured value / 9.49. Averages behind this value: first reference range 6.97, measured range 3.94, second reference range 2.85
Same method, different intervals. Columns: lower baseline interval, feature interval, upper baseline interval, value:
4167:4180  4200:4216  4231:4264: 4.2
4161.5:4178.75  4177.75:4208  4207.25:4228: 2.9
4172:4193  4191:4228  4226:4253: 5.6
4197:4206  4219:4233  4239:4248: 0.1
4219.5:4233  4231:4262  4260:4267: 1.6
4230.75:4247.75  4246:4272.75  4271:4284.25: 1.8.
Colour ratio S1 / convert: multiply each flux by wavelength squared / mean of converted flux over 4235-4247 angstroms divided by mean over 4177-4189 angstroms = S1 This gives 0.46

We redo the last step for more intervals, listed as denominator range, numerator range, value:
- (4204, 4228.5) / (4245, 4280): 0.69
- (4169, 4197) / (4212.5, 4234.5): 0.54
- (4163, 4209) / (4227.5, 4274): 0.45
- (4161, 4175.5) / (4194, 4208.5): 0.55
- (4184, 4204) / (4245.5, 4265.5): 0.49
